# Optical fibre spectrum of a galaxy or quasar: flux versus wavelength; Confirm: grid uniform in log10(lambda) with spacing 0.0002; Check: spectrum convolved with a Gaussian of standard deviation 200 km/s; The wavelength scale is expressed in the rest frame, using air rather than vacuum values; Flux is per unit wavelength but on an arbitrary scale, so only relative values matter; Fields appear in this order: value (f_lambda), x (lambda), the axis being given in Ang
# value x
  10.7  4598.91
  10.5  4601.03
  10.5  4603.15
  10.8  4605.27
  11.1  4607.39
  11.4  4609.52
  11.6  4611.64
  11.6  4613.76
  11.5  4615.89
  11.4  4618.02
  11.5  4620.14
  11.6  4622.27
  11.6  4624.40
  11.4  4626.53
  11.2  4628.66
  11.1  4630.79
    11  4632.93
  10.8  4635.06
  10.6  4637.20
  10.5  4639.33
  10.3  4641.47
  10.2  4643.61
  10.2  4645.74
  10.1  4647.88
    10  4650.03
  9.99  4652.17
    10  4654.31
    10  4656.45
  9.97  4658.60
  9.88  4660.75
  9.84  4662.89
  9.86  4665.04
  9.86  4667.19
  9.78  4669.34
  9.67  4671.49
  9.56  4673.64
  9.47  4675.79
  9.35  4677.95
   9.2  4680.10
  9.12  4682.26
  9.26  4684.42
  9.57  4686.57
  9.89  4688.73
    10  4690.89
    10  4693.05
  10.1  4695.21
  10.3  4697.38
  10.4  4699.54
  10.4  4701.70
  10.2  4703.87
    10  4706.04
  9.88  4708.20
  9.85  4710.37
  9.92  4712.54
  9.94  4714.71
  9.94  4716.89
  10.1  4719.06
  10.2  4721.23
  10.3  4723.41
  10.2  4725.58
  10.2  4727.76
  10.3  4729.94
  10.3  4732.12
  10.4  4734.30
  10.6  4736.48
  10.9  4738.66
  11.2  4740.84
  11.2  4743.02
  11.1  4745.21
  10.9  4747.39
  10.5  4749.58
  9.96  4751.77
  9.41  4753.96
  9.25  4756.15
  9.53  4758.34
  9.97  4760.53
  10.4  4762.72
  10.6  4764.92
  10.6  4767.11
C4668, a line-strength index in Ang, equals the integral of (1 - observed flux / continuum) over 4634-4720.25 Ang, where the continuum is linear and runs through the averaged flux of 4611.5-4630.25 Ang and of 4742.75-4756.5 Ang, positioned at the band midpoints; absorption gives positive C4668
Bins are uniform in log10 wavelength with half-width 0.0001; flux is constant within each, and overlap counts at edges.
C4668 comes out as 8.0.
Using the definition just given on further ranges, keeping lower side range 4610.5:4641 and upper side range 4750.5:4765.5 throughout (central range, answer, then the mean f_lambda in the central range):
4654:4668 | 1.2 Ang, 9.91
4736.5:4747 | -1.1 Ang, 11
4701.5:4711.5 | 0.3 Ang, 10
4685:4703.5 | 0.8 Ang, 10.1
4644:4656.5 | 1.0 Ang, 10.1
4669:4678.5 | 1.0 Ang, 9.56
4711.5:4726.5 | 0.3 Ang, 10.1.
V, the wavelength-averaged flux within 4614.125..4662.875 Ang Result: 10.7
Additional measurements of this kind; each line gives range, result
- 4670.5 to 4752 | 10.1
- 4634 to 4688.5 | 9.88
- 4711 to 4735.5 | 10.2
